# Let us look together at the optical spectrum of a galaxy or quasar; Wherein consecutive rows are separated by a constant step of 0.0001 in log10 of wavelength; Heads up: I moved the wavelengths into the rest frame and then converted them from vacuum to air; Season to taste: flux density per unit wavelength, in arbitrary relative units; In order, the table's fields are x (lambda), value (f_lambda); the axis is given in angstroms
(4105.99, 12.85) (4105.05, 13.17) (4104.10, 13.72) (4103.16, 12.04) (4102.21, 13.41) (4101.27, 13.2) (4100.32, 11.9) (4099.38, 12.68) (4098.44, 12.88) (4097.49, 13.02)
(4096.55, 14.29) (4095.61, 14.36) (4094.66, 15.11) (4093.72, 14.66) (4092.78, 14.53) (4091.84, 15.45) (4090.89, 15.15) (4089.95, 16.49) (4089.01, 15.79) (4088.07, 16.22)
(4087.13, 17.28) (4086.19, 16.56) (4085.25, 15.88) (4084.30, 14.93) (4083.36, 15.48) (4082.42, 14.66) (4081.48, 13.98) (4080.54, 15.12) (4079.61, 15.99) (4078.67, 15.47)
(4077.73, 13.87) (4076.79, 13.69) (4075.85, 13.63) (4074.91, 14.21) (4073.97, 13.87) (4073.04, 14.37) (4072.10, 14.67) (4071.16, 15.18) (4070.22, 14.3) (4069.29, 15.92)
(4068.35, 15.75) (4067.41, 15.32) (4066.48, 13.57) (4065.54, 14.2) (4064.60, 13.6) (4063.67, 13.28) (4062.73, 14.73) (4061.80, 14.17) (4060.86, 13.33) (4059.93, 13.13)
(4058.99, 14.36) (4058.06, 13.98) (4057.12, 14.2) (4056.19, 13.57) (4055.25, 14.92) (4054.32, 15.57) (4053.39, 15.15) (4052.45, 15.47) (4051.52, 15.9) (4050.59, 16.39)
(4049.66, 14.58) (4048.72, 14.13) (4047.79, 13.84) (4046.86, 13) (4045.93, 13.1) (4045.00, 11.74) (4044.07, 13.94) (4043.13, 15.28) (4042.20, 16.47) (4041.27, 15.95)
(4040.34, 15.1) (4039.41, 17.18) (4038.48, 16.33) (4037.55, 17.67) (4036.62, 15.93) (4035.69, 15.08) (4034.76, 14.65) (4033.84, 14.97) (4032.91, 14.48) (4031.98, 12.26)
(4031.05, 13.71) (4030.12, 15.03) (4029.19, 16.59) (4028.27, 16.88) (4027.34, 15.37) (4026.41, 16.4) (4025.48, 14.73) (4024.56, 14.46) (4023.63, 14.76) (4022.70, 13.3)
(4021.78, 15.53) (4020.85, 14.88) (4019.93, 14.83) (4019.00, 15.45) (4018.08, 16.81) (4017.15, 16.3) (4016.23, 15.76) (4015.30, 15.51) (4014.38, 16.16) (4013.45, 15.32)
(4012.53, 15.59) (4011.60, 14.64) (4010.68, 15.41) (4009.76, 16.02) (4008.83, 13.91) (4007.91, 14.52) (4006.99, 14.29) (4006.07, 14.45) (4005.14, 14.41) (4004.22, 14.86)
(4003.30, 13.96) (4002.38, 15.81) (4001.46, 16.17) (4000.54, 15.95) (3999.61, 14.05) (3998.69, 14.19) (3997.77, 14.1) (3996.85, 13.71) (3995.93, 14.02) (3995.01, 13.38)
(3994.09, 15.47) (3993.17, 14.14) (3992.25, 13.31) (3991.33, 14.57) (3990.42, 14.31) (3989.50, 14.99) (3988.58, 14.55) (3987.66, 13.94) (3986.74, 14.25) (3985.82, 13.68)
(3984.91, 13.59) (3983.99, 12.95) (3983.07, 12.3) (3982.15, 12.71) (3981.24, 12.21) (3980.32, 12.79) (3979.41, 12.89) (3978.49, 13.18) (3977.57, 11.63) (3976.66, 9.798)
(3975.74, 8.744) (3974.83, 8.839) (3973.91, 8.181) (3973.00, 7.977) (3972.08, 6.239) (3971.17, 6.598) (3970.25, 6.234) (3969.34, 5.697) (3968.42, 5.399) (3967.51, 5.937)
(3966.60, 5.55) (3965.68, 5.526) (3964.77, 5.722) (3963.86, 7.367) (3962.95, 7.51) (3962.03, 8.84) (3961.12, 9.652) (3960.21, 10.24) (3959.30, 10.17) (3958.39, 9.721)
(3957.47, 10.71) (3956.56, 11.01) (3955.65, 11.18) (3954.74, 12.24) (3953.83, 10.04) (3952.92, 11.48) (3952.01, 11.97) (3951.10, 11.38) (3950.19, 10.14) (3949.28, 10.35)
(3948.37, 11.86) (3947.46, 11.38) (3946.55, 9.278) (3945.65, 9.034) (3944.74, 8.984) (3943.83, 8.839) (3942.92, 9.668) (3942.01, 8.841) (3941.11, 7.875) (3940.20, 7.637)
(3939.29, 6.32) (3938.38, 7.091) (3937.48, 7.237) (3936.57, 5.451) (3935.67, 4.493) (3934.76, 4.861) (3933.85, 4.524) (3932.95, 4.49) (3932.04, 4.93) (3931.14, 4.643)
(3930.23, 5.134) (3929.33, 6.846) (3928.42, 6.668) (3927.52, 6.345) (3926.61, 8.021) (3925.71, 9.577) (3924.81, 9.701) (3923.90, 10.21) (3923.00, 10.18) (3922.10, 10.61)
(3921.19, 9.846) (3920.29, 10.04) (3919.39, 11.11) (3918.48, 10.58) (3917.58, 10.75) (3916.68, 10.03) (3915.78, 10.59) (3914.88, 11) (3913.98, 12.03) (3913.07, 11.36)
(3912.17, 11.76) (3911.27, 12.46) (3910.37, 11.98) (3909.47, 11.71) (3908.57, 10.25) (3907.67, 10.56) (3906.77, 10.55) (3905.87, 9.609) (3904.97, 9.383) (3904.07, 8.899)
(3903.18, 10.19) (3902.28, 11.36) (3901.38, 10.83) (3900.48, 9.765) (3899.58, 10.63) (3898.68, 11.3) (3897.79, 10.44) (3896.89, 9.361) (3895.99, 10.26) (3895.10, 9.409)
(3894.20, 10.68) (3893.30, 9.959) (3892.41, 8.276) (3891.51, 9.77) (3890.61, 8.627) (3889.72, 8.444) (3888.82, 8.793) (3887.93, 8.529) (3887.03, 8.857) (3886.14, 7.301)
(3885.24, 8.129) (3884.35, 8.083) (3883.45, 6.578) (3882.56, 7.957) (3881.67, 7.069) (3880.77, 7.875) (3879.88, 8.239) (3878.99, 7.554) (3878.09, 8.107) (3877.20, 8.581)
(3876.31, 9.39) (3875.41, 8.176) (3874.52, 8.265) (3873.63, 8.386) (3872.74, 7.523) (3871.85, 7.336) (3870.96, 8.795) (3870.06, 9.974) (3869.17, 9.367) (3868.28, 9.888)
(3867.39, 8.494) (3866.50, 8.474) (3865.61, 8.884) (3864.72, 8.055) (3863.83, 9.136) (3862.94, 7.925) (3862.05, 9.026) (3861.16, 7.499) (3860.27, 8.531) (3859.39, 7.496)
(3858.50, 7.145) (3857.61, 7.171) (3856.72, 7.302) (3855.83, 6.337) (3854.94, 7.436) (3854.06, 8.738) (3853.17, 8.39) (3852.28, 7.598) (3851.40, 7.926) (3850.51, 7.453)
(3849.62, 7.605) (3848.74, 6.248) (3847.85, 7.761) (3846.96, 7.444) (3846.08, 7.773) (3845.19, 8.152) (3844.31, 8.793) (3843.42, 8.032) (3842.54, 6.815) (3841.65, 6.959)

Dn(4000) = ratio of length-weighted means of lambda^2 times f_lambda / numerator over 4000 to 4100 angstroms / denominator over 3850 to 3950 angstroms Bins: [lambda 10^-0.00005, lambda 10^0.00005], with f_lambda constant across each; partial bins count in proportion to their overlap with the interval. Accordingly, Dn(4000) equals 1.83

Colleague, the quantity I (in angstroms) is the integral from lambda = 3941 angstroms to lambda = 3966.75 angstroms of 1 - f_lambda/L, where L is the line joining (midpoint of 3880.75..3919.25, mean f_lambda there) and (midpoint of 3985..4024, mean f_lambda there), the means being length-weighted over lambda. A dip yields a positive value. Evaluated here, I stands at 5.7 angstroms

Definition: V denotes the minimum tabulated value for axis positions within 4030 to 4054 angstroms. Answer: 11.74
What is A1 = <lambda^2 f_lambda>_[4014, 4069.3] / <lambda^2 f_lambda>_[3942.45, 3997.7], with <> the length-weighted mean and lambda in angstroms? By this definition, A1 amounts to 1.45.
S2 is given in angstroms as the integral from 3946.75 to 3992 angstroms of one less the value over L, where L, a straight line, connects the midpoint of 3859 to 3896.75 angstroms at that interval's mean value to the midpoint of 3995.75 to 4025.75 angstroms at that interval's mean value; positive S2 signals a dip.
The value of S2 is 9.1 angstroms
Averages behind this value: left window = 8.53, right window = 15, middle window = 10.4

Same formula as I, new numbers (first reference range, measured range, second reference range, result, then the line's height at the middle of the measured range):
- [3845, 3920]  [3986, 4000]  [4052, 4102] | -2.3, 12.2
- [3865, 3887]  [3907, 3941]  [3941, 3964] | 2.4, 9.4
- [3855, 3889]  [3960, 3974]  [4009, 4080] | 5.8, 11.9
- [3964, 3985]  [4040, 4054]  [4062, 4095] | -1.6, 13.2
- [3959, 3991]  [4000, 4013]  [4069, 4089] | -3.9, 11.5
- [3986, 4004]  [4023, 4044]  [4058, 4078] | -1.5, 14.3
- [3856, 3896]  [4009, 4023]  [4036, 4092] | -2.3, 13.2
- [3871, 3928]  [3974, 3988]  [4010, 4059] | 0.8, 12.9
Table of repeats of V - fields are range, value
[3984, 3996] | 13.31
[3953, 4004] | 5.399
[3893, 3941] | 4.49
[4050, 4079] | 13.13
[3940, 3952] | 7.637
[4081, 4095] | 13.98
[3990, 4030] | 13.3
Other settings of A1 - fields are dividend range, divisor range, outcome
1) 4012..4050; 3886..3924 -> 1.57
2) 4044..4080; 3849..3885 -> 1.96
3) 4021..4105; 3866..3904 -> 1.80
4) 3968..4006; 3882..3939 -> 1.43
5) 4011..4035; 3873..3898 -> 1.89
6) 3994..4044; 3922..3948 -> 2.10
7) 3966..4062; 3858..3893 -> 1.77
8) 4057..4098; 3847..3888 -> 2.03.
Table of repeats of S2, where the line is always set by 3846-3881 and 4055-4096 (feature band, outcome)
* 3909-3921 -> -1.8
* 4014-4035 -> -3.2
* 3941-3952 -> 0.8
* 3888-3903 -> -1.2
